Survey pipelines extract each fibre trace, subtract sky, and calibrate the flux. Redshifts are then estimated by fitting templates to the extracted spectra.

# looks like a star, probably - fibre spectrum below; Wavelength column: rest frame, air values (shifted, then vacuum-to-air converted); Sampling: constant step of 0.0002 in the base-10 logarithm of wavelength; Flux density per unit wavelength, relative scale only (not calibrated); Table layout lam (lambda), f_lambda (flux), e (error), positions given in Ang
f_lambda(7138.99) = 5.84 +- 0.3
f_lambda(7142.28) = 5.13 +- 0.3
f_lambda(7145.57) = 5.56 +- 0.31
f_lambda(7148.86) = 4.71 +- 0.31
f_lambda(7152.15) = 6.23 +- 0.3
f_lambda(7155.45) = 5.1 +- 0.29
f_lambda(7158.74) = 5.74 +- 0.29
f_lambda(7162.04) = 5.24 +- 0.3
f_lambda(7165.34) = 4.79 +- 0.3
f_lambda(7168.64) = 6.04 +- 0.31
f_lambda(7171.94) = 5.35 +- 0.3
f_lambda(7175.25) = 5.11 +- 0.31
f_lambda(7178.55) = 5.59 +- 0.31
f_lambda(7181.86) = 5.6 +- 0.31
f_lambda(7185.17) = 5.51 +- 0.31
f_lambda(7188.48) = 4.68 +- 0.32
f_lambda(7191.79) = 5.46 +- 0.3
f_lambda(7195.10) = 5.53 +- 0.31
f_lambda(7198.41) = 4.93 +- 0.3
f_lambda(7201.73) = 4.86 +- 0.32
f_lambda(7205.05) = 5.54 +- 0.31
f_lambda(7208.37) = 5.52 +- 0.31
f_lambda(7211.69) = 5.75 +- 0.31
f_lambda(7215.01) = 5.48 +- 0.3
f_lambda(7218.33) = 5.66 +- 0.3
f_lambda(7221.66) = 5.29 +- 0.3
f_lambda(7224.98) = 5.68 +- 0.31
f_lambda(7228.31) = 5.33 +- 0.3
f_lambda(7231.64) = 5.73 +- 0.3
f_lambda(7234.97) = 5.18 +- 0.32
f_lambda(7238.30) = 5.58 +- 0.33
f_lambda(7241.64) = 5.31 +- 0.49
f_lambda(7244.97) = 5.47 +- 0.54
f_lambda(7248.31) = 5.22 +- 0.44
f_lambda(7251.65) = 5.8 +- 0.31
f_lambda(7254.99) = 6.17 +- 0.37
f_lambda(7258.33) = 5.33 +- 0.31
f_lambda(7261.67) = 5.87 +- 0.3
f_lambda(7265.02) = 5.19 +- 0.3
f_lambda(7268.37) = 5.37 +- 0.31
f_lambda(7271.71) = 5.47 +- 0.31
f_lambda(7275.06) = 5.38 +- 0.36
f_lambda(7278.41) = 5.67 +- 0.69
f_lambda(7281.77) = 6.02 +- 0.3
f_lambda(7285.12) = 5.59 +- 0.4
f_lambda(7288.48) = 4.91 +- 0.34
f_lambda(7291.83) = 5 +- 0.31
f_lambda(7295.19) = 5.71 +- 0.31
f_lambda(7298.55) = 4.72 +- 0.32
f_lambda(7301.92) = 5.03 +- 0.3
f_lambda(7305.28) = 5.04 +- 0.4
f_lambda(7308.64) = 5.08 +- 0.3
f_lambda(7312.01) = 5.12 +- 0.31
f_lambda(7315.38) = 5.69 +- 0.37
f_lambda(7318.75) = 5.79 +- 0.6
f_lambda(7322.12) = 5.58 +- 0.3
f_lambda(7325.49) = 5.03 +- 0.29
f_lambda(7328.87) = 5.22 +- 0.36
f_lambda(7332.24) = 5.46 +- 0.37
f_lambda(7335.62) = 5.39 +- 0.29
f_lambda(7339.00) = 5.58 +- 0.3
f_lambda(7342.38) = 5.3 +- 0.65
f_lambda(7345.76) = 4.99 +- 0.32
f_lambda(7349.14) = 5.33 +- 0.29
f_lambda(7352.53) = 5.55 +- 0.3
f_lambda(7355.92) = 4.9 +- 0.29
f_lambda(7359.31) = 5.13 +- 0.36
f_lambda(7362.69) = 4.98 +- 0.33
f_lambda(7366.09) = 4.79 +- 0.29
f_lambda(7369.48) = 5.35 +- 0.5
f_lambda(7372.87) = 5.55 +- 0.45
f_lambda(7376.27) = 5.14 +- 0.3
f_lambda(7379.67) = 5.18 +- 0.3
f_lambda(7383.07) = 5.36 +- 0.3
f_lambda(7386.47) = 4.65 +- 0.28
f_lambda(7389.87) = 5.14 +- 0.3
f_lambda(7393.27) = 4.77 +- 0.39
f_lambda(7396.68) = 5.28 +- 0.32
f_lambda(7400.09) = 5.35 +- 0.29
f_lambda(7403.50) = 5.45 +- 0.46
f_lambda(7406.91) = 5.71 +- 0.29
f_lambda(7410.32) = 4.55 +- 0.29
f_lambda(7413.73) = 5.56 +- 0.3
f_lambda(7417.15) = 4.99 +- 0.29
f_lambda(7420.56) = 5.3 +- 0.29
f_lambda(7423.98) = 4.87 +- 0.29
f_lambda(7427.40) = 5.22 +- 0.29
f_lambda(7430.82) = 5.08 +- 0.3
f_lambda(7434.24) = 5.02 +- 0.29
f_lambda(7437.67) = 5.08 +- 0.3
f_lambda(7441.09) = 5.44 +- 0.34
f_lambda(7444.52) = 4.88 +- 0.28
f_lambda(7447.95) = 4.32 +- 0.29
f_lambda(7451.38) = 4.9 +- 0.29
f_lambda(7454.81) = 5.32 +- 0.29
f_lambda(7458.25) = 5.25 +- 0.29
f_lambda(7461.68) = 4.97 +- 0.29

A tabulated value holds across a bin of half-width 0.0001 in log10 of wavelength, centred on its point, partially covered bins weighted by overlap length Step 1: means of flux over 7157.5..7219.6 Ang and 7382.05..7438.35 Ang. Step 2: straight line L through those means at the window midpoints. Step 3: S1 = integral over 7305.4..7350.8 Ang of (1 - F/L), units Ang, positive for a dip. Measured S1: -1.0 Ang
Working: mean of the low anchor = 5.38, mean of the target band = 5.34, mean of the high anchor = 5.14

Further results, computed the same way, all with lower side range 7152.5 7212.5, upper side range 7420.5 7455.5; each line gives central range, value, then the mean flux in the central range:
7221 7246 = -0.7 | 5.45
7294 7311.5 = 0.3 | 5.1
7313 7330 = -0.9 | 5.45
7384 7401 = 0.1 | 5.04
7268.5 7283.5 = -1.1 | 5.61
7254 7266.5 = -0.9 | 5.62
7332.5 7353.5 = -0.9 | 5.36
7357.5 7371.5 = 0.1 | 5.08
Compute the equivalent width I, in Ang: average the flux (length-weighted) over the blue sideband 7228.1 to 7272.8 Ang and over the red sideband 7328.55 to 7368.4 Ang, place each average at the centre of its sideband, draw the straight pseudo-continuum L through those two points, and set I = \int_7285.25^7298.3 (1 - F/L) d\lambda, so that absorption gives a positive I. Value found 0.5 Ang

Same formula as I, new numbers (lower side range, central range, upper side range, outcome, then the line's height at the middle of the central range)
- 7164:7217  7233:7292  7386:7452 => -2.3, 5.28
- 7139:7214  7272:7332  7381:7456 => -1.2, 5.23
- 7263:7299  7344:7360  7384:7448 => 0.2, 5.24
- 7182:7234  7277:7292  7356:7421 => -0.5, 5.3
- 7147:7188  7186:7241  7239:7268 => 0.8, 5.47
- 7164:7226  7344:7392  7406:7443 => 0.6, 5.21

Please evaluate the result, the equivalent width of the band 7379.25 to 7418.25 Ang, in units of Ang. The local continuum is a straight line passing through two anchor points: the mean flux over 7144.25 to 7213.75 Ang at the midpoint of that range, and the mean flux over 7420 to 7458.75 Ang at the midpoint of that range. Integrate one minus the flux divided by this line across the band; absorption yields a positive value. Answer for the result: -0.57 Ang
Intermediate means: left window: 5.37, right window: 5.04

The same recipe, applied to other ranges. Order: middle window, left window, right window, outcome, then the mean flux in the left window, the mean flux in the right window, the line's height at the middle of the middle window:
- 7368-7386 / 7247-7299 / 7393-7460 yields -0.1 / 5.48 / 5.12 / 5.24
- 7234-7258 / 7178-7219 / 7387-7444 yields -0.9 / 5.38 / 5.16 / 5.33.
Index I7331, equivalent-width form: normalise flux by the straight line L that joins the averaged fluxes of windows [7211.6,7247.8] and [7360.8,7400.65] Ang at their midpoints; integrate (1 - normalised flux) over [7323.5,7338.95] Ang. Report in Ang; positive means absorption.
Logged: -0.2 Ang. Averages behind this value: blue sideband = 5.48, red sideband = 5.12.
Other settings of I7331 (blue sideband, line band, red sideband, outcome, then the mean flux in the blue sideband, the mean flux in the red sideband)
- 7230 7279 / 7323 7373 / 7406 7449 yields 0.4 Ang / 5.51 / 5.08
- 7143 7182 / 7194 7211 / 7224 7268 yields 0.5 Ang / 5.41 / 5.52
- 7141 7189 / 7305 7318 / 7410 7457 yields -0.2 Ang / 5.38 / 5.05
